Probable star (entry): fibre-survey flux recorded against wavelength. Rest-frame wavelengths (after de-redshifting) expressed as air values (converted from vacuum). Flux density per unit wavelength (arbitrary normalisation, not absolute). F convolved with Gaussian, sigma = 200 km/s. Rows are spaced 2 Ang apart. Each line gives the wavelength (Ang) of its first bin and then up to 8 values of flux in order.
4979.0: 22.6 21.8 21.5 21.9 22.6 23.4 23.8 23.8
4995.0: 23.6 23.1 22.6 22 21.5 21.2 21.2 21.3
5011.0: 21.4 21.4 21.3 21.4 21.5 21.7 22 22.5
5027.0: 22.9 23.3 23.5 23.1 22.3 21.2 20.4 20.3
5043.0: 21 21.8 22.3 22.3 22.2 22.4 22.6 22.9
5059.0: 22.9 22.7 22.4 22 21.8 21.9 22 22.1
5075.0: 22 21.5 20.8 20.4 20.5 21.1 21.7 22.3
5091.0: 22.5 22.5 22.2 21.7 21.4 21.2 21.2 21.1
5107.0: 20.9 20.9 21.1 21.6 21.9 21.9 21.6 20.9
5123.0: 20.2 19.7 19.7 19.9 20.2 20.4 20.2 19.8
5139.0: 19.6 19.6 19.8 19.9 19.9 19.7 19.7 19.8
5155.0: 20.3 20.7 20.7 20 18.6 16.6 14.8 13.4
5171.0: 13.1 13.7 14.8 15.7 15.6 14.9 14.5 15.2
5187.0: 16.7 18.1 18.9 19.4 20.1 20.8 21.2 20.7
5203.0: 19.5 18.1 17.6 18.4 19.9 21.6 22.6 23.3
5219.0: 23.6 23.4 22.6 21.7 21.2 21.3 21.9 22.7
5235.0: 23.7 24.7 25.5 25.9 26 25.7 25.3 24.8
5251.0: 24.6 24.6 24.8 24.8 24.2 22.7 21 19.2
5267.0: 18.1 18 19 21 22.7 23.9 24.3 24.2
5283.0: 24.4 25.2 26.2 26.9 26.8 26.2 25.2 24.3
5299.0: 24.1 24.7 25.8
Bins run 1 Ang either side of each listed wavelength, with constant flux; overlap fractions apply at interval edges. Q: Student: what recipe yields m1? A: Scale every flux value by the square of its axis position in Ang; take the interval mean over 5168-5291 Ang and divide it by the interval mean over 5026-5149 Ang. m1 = 1.0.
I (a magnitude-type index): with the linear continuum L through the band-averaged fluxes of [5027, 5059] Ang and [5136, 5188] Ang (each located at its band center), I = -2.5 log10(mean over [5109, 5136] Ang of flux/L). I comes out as -0.088 mag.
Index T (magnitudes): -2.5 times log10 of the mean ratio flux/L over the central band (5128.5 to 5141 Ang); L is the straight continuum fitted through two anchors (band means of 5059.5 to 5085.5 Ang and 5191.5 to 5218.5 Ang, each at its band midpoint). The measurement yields 0.05 mag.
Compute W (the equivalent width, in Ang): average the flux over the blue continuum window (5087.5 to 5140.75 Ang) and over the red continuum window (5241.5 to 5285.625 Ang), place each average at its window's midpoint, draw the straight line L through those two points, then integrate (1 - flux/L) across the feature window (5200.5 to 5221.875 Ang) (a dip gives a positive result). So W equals 1.5 Ang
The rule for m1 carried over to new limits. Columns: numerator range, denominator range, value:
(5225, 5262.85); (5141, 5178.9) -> 1.39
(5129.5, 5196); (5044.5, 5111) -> 0.85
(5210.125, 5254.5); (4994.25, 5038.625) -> 1.16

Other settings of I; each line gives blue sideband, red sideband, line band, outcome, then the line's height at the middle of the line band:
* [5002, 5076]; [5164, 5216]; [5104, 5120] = -0.08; 19.8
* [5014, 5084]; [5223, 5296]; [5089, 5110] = 0.04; 22.3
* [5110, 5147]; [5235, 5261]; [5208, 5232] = 0.10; 23.9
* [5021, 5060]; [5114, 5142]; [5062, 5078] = -0.02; 21.6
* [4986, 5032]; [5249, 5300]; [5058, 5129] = 0.06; 22.7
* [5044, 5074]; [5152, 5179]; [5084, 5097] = -0.07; 20.7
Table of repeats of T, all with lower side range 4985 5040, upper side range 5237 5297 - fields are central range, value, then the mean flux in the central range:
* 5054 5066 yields 0.00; 22.6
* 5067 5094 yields 0.05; 21.6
